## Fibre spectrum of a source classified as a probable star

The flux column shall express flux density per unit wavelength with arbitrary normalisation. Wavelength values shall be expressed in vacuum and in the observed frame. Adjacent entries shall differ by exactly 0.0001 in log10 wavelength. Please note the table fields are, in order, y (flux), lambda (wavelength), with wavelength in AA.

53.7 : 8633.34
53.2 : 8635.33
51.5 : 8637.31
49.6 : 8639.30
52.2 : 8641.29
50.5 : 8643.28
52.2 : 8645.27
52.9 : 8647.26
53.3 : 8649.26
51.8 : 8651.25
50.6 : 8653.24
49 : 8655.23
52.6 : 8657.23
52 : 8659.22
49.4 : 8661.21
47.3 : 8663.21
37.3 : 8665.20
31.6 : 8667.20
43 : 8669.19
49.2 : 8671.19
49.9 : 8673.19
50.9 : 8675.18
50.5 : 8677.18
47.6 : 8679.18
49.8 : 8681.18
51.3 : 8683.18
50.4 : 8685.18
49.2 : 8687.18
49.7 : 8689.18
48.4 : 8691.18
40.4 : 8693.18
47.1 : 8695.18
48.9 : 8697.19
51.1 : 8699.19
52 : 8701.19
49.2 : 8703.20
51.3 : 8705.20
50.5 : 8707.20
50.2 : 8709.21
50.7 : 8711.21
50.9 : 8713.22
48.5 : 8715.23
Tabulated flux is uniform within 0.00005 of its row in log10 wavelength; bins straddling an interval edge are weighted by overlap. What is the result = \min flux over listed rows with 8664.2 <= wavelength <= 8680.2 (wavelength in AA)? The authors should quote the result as 31.6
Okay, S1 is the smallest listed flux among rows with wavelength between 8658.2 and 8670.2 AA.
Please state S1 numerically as 31.6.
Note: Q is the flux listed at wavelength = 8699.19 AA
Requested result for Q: 51.1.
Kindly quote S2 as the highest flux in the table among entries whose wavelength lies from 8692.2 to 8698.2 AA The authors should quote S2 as 48.9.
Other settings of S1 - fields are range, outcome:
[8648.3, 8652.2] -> 51.8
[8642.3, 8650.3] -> 50.5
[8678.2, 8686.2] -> 47.6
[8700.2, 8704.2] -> 49.2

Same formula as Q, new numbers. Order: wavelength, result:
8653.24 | 50.6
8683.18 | 51.3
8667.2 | 31.6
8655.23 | 49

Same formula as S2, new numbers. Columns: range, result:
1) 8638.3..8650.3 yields 53.3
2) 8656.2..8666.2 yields 52.6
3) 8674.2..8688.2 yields 51.3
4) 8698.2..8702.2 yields 52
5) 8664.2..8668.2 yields 37.3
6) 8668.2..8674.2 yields 49.9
